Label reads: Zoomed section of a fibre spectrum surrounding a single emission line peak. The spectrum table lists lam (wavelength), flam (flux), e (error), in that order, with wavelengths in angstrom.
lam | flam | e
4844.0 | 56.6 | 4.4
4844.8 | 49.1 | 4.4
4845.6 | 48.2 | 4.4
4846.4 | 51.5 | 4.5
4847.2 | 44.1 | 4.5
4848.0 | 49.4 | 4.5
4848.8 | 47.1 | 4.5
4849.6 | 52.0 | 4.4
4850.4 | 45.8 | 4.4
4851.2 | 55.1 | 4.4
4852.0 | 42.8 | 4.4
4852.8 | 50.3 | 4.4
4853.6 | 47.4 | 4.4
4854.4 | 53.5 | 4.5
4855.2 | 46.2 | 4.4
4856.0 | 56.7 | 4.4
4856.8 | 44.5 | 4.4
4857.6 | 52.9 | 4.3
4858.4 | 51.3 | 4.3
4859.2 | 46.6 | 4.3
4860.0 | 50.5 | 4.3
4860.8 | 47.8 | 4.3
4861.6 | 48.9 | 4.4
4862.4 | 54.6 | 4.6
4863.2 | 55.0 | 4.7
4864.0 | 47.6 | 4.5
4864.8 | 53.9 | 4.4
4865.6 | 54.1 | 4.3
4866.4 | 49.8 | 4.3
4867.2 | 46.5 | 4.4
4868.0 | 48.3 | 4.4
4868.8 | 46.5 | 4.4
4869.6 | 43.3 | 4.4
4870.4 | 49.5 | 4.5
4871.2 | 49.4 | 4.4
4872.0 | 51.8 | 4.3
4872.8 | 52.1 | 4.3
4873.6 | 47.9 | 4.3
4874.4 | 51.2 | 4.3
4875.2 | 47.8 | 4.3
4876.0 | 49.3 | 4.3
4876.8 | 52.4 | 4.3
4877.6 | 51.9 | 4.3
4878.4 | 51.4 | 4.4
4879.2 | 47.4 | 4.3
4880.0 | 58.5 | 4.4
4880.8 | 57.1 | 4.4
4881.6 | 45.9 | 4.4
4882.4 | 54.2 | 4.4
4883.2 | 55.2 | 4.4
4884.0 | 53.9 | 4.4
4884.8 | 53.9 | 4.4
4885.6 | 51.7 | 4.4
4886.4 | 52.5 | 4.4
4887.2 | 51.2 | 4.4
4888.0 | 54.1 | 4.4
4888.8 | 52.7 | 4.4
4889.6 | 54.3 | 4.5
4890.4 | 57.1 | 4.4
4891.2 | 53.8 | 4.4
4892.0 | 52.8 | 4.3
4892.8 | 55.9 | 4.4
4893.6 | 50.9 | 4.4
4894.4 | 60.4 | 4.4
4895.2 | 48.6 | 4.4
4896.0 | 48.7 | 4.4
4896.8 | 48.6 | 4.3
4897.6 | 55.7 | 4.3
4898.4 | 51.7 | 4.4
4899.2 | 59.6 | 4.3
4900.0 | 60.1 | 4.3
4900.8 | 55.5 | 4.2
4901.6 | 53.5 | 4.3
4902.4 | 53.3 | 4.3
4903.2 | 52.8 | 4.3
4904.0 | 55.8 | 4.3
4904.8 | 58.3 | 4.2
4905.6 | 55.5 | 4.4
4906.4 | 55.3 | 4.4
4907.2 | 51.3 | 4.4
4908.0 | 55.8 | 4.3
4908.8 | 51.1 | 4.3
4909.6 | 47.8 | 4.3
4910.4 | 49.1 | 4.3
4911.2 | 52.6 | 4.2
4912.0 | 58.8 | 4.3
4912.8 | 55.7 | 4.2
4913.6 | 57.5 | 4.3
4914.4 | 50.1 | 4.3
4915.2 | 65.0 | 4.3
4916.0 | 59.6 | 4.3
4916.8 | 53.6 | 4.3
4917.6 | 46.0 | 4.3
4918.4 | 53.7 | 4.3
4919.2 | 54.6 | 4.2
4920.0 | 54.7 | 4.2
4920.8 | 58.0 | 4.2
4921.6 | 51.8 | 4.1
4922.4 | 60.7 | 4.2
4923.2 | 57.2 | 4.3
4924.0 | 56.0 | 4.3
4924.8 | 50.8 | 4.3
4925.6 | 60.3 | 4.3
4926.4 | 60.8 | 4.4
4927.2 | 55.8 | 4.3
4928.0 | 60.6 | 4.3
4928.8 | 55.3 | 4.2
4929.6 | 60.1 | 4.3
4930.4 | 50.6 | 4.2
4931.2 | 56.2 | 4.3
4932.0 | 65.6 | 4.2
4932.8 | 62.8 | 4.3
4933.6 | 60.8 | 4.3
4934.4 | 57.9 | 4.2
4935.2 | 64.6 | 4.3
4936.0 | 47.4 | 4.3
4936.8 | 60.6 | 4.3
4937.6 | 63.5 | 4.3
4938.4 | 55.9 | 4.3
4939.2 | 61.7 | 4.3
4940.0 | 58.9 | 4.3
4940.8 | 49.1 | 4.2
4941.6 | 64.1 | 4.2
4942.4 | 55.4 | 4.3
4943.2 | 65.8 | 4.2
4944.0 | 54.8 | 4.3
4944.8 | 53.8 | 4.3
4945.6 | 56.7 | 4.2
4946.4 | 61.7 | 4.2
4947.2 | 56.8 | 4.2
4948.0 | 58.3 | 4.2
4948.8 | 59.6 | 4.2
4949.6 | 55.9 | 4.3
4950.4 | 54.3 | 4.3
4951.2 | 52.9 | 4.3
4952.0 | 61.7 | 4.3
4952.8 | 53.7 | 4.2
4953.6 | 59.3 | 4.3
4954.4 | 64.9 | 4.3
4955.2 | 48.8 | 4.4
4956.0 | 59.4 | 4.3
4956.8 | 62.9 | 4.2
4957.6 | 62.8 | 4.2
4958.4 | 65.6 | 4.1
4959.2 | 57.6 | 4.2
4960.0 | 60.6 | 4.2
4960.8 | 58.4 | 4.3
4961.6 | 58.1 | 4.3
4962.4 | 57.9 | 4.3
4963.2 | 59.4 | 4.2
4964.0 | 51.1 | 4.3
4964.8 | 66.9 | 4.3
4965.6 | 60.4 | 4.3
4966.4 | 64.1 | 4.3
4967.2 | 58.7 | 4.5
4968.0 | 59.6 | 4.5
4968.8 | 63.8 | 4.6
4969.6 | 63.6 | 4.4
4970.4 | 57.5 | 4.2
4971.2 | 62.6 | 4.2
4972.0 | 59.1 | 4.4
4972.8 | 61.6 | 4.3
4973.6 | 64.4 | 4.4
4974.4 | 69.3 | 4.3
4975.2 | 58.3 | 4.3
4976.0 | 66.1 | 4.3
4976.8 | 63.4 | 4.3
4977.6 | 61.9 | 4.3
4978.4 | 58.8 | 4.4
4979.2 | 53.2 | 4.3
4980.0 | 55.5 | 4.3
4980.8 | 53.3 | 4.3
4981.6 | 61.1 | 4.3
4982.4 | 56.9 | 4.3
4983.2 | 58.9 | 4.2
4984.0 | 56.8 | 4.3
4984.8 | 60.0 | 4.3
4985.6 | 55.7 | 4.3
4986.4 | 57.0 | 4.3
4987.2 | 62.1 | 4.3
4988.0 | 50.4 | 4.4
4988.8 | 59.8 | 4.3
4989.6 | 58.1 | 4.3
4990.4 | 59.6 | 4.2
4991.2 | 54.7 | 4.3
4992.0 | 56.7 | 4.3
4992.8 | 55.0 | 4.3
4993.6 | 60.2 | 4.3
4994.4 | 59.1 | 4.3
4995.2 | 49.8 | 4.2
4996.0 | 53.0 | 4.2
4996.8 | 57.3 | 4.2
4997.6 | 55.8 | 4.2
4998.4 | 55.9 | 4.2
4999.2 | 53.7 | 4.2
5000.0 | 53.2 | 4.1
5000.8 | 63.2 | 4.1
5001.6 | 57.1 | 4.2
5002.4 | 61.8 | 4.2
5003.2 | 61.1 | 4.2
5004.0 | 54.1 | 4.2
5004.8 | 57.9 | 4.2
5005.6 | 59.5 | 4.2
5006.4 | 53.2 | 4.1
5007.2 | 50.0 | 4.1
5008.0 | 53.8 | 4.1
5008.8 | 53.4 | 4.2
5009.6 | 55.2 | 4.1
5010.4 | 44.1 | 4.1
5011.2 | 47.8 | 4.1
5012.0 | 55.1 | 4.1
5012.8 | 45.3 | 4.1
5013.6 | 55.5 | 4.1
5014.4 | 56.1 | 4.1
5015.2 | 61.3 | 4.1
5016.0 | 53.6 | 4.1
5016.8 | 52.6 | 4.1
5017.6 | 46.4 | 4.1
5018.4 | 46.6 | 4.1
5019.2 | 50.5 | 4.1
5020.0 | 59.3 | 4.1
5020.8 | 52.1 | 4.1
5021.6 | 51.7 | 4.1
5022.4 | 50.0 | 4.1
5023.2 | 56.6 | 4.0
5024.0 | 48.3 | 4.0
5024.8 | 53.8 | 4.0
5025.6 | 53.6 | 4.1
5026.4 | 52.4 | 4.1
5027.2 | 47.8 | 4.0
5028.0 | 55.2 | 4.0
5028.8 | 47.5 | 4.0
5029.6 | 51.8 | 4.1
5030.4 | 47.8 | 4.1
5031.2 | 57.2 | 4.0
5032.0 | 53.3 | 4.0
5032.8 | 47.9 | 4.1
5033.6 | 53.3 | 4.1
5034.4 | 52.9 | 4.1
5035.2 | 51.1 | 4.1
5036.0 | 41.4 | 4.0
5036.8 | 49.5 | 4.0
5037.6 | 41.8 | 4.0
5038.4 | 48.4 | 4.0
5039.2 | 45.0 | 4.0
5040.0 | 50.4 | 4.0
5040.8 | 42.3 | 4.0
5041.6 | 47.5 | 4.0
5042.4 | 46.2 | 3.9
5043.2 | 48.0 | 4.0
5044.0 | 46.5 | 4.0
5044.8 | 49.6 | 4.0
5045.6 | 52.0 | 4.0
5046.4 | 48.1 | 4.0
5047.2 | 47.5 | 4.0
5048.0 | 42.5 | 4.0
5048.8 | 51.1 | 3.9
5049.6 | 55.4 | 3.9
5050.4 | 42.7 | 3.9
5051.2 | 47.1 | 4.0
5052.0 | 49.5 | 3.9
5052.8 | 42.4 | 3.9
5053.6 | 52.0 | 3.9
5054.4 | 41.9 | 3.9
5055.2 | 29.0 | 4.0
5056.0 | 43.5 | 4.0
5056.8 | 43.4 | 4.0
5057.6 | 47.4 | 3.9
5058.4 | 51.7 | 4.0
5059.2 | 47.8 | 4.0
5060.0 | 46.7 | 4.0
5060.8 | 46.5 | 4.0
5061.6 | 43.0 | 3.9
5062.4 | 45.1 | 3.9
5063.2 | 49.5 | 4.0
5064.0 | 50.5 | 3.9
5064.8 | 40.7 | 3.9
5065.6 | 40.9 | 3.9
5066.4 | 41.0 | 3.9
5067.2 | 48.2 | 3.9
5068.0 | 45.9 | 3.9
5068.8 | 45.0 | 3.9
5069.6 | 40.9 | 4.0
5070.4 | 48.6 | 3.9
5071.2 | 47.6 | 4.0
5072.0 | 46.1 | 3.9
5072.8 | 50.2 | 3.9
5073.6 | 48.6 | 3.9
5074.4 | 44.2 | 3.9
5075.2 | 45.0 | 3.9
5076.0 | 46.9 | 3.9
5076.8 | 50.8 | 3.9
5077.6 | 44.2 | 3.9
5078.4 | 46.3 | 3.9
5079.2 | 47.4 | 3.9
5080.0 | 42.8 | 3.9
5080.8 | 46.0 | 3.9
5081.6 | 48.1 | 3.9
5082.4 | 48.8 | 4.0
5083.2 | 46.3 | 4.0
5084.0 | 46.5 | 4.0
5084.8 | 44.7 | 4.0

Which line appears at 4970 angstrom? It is C III] 1909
